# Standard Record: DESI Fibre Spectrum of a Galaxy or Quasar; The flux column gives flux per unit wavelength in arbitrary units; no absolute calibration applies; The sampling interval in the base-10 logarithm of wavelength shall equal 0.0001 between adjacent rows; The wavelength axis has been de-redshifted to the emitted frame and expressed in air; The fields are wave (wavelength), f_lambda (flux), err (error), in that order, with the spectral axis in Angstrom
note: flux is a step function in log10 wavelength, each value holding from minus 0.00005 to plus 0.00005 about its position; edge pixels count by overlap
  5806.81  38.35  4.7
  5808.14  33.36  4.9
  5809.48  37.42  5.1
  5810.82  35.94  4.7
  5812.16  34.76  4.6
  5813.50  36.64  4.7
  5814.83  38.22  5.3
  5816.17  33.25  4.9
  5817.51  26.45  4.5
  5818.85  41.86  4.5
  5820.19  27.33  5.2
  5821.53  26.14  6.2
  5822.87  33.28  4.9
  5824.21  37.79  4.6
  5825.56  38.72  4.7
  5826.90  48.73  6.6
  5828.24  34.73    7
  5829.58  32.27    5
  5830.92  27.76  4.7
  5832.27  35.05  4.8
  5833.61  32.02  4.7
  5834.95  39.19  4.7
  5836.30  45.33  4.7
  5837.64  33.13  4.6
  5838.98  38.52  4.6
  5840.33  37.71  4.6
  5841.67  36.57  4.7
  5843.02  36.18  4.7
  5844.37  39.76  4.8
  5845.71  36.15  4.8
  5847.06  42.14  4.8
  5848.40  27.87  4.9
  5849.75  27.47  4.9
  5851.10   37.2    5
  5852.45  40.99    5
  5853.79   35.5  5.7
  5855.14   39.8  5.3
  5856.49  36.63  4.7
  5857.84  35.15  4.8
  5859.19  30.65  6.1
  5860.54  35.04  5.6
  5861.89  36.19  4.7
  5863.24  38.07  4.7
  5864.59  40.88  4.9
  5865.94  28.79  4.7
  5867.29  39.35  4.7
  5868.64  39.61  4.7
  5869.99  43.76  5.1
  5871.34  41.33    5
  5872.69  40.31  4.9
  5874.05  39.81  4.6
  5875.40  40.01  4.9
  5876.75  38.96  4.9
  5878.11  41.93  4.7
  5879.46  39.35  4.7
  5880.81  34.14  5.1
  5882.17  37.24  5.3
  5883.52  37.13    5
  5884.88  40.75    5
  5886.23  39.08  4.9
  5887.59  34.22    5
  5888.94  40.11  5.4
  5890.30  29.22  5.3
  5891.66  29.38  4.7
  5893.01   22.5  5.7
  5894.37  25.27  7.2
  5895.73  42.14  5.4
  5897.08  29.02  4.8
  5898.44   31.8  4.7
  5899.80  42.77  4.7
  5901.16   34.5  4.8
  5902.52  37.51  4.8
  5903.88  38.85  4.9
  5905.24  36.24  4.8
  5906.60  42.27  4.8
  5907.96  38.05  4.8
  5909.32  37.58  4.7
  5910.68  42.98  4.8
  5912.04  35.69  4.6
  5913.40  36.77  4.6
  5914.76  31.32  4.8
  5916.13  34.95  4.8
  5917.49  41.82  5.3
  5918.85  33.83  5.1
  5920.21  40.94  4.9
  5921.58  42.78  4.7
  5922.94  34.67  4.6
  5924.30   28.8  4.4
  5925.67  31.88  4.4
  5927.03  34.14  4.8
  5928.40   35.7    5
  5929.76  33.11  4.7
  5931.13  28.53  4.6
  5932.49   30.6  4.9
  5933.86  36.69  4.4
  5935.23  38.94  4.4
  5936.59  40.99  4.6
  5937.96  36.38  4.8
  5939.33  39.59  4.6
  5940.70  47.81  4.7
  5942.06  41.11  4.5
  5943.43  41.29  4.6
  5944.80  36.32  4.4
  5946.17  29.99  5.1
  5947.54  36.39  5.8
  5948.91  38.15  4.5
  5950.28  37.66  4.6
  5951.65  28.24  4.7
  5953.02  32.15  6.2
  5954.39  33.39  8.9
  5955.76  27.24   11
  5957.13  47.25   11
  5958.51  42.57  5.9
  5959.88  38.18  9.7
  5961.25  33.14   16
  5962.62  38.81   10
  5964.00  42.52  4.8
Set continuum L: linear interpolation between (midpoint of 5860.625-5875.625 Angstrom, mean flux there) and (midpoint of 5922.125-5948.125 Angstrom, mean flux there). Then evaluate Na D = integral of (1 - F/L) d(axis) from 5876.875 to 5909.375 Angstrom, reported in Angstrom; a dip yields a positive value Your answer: 1.6 Angstrom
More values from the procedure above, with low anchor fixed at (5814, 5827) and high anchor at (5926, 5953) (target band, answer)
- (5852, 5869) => -0.68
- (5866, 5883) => -1.87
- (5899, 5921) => -1.25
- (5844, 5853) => -0.19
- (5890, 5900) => 1.28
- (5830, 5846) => -0.71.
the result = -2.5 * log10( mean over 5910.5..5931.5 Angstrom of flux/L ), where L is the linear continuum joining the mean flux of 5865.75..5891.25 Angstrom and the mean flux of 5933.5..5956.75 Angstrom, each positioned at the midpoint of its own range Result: 0.06 mag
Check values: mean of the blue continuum 38.2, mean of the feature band 35.4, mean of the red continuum 36.7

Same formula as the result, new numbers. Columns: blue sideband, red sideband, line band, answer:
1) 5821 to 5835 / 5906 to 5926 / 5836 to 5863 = -0.025 mag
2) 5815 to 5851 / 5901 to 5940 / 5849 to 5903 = -0.014 mag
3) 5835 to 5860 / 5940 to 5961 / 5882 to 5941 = 0.029 mag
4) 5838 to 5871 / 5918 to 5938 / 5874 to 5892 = -0.035 mag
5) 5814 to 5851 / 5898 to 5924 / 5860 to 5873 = -0.059 mag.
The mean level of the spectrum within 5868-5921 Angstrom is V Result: 37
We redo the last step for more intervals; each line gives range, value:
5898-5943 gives 37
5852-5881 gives 38.1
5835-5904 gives 36.6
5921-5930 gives 34.4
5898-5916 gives 37.4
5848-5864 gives 35.2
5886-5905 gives 34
